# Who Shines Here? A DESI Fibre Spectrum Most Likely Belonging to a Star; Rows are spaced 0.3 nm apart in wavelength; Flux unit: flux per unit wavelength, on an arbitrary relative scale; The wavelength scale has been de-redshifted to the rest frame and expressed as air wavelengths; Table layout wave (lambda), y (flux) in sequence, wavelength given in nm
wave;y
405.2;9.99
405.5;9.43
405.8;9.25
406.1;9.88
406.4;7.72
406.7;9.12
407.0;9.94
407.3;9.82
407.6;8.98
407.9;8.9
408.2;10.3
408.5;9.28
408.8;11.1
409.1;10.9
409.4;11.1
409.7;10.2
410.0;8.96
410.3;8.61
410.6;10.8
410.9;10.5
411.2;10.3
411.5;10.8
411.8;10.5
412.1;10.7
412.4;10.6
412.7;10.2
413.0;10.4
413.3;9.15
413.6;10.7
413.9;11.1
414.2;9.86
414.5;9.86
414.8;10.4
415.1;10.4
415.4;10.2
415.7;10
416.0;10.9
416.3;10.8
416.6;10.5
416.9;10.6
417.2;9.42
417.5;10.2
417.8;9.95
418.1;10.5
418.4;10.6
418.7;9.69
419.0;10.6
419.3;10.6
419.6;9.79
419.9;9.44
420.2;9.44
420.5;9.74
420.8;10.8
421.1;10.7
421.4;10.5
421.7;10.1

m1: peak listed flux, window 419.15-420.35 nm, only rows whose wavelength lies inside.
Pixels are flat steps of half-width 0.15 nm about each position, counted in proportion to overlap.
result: 10.6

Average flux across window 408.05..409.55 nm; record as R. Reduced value 10.5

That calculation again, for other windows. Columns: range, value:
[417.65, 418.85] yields 10.2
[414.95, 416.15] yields 10.4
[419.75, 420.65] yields 9.54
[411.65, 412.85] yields 10.5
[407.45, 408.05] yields 8.94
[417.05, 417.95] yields 9.86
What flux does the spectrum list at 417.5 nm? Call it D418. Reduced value 10.2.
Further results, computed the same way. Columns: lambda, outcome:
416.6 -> 10.5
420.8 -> 10.8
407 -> 9.94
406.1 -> 9.88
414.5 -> 9.86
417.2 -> 9.42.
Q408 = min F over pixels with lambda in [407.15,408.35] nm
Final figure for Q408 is 8.9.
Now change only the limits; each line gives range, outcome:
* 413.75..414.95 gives 9.86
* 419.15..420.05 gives 9.44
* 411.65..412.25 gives 10.5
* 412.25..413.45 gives 9.15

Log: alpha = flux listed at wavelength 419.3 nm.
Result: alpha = 10.6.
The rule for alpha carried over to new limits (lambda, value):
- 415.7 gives 10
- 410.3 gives 8.61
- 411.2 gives 10.3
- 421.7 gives 10.1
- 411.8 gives 10.5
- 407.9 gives 8.9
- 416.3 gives 10.8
